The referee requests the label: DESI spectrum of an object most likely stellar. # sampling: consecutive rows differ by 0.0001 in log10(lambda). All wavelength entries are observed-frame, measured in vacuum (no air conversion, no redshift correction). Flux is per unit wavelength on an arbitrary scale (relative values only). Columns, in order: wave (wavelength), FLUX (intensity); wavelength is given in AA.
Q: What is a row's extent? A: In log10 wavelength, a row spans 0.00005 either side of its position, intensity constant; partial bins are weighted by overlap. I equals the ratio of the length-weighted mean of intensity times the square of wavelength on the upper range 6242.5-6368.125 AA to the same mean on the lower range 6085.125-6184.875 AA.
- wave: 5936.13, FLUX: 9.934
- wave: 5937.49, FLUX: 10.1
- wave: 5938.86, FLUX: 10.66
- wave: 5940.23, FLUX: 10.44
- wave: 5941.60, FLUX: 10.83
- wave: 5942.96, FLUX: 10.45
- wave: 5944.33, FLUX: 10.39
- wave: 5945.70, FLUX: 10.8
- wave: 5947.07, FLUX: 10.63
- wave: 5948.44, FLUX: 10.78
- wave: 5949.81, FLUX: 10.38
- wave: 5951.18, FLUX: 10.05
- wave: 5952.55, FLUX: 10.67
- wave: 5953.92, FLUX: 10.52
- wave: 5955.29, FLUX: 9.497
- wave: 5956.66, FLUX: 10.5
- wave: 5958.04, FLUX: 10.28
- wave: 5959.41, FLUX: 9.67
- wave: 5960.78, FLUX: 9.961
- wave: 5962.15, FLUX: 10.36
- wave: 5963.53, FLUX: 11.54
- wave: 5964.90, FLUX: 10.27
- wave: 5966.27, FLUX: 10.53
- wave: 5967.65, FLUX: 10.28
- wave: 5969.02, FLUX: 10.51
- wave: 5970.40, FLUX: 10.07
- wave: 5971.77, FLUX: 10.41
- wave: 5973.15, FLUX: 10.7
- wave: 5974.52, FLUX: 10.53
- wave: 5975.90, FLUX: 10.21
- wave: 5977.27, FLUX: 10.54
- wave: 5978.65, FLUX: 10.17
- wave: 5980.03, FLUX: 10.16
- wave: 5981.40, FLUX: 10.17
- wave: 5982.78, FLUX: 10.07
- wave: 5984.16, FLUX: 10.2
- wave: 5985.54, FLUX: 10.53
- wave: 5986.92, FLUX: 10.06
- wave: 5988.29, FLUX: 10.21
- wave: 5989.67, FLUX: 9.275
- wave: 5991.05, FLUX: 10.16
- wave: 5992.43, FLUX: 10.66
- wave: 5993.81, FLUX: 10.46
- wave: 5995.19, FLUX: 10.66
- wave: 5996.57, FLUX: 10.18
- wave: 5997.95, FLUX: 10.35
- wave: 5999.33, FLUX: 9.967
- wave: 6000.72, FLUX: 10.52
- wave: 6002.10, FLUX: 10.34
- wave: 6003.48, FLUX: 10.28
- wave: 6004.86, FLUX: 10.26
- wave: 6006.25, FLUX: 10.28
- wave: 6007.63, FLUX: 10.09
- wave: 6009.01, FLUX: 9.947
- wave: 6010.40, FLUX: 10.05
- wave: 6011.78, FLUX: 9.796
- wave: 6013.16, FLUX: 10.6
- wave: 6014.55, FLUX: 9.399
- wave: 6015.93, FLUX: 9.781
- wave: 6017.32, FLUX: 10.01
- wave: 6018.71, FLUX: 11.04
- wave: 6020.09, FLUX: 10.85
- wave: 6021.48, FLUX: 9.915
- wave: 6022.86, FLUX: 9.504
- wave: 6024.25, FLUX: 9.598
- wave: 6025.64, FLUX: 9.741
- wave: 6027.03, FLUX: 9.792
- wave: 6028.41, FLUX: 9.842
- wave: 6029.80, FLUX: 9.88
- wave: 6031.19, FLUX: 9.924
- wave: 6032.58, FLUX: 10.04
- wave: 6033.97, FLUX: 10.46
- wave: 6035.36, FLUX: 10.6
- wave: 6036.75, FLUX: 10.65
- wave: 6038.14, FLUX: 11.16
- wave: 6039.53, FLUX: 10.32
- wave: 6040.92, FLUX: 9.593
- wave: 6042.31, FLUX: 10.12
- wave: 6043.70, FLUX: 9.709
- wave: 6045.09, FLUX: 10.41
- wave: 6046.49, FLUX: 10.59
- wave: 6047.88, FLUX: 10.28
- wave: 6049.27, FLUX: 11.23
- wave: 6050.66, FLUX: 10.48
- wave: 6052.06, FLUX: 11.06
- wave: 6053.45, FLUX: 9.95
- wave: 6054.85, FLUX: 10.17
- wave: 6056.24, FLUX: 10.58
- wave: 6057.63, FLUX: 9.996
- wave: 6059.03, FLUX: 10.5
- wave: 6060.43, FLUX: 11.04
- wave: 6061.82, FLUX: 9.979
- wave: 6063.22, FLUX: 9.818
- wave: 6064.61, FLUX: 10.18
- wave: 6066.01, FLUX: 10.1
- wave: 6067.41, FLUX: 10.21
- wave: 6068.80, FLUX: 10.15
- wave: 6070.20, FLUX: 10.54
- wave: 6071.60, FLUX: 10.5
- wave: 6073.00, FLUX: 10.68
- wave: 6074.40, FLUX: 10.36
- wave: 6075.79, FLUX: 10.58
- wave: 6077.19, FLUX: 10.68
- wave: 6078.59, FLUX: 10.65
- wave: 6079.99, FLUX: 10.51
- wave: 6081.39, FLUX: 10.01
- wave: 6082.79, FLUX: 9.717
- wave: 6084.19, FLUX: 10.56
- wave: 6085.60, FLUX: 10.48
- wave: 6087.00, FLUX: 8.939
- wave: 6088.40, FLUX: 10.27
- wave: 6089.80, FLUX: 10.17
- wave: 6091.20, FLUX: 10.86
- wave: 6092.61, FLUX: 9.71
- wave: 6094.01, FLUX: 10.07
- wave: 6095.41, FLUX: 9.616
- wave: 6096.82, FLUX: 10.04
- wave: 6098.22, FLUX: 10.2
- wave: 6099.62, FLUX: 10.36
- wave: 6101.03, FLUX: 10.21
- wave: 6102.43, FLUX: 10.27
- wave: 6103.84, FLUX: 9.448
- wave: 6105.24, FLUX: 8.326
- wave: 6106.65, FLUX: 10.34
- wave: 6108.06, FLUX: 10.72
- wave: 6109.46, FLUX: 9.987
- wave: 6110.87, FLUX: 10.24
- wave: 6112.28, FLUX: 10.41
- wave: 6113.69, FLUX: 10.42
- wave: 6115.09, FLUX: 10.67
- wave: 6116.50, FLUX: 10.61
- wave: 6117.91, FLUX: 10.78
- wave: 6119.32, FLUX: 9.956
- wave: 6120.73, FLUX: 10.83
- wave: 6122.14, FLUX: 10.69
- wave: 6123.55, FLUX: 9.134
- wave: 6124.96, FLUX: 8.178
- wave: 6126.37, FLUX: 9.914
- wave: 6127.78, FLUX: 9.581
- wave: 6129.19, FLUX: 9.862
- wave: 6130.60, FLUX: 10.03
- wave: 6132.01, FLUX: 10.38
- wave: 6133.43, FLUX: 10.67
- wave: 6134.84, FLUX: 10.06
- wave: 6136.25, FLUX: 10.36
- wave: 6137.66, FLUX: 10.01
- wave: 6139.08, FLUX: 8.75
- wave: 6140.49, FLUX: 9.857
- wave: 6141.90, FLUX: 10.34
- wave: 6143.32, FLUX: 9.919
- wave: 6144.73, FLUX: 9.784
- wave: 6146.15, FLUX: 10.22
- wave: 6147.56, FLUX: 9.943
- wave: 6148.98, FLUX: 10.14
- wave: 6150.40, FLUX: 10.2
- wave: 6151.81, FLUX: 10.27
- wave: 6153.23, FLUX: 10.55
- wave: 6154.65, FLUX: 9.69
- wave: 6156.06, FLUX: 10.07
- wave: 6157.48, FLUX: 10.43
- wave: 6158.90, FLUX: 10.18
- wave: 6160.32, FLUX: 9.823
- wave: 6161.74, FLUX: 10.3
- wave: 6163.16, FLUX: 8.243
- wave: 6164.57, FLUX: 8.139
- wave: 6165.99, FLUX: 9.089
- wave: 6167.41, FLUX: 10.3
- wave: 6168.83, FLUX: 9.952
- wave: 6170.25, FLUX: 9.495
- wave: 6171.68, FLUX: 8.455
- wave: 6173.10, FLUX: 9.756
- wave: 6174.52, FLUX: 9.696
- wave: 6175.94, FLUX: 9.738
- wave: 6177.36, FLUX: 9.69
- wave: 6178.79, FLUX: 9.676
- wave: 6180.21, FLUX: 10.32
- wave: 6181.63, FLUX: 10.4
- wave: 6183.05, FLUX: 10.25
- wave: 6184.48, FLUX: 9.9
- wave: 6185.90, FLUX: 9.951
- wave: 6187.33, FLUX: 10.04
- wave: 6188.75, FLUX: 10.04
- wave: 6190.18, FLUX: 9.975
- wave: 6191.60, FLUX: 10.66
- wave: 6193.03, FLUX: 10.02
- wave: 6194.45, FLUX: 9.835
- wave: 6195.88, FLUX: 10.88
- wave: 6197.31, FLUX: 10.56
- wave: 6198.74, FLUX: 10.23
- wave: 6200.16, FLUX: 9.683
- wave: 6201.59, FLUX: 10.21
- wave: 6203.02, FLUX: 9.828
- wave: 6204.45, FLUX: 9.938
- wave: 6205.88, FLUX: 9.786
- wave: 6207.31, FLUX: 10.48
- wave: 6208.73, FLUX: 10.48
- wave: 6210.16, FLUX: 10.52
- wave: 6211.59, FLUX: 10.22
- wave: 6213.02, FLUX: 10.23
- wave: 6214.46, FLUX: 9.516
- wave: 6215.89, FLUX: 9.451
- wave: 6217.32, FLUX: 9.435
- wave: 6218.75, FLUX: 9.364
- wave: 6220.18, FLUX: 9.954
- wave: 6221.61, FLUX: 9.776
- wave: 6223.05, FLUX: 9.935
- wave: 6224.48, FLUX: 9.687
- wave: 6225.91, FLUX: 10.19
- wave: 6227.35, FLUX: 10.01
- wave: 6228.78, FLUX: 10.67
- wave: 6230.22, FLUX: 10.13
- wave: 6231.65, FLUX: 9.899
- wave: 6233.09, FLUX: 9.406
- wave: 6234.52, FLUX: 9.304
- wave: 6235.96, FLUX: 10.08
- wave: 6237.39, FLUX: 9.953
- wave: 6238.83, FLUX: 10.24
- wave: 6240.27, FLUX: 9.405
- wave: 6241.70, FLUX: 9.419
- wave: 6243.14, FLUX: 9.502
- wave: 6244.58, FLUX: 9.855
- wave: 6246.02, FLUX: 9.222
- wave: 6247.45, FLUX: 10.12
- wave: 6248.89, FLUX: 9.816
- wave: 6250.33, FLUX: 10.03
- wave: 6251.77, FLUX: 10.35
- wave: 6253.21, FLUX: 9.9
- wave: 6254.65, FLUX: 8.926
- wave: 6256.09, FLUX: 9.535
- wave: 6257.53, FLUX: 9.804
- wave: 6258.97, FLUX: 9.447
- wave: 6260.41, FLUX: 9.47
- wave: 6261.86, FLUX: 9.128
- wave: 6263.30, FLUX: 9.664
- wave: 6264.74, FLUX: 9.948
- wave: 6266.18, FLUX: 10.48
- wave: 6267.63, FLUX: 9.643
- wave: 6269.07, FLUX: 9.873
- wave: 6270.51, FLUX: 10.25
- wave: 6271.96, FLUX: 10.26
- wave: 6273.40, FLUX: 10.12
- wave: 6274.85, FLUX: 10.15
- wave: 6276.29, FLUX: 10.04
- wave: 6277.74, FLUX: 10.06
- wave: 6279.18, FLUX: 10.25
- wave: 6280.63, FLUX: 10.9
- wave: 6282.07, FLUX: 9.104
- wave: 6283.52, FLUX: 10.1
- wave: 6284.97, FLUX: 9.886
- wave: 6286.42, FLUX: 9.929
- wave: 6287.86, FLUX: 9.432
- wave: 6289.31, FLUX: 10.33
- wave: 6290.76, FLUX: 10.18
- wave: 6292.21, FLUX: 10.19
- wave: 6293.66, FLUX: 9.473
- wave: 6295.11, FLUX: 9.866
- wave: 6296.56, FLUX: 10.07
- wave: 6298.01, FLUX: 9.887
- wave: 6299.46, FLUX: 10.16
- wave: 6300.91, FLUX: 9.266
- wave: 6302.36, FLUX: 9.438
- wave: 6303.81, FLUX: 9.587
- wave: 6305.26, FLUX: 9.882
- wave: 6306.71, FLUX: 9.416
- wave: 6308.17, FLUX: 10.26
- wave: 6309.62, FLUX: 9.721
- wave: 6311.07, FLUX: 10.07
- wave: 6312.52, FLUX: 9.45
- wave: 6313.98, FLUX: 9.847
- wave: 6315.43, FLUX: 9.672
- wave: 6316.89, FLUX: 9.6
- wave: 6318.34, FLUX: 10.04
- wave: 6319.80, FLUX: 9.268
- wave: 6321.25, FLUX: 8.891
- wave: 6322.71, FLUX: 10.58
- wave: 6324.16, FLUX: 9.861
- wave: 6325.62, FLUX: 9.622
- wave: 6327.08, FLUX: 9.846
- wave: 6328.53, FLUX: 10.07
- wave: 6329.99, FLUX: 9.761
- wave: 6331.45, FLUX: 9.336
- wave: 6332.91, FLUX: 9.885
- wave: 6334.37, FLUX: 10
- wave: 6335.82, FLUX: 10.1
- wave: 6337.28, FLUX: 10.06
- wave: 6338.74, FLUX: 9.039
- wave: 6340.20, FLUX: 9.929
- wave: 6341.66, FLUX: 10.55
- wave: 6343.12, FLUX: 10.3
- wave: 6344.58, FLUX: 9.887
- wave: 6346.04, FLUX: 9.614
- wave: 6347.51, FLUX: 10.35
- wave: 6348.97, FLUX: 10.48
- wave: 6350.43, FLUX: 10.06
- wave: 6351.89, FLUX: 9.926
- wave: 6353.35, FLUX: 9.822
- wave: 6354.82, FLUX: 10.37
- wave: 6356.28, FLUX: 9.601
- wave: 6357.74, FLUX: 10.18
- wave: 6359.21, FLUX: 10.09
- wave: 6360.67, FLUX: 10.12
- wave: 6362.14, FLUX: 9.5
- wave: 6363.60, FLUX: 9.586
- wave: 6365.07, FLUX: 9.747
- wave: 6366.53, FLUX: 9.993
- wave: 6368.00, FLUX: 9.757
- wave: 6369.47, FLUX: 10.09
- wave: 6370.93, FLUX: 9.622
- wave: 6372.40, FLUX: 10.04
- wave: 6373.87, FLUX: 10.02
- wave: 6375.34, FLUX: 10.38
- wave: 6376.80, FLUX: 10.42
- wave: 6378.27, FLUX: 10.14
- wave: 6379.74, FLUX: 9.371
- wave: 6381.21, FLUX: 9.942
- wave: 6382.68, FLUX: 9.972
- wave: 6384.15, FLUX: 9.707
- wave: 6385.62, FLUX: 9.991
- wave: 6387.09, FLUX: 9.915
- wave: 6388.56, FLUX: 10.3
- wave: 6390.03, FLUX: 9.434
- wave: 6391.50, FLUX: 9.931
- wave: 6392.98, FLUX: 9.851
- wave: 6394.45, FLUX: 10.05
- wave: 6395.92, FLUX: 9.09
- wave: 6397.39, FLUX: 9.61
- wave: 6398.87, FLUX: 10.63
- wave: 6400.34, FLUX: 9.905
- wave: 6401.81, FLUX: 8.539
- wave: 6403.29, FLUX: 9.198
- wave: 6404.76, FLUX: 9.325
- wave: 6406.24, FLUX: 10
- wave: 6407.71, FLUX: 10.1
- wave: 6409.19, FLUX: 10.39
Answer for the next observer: 1.05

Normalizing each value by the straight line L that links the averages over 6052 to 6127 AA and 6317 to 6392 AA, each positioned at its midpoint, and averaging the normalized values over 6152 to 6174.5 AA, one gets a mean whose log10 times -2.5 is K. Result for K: 0.05 mag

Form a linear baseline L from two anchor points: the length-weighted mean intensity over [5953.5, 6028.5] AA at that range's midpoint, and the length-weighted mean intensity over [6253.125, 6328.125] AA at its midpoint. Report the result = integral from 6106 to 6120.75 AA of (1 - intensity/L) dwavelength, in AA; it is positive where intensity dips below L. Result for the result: -0.6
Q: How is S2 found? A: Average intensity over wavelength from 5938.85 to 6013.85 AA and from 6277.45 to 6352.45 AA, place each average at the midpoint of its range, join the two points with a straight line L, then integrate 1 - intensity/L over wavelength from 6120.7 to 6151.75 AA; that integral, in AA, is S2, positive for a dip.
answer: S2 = 0.54 AA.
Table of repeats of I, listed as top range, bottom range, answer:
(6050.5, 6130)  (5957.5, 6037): 1.03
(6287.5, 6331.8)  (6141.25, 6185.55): 1.04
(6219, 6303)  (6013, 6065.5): 1.04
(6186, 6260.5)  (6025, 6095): 1.02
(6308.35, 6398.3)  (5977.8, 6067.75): 1.08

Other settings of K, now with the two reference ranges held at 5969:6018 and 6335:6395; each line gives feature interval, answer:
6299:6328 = 0.03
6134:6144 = 0.02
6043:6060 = -0.03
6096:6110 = 0.02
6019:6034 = 0.02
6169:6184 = 0.04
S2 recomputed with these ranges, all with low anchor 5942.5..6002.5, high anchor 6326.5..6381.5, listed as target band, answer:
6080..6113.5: 0.49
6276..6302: 0.18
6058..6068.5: -0.01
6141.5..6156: 0.08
